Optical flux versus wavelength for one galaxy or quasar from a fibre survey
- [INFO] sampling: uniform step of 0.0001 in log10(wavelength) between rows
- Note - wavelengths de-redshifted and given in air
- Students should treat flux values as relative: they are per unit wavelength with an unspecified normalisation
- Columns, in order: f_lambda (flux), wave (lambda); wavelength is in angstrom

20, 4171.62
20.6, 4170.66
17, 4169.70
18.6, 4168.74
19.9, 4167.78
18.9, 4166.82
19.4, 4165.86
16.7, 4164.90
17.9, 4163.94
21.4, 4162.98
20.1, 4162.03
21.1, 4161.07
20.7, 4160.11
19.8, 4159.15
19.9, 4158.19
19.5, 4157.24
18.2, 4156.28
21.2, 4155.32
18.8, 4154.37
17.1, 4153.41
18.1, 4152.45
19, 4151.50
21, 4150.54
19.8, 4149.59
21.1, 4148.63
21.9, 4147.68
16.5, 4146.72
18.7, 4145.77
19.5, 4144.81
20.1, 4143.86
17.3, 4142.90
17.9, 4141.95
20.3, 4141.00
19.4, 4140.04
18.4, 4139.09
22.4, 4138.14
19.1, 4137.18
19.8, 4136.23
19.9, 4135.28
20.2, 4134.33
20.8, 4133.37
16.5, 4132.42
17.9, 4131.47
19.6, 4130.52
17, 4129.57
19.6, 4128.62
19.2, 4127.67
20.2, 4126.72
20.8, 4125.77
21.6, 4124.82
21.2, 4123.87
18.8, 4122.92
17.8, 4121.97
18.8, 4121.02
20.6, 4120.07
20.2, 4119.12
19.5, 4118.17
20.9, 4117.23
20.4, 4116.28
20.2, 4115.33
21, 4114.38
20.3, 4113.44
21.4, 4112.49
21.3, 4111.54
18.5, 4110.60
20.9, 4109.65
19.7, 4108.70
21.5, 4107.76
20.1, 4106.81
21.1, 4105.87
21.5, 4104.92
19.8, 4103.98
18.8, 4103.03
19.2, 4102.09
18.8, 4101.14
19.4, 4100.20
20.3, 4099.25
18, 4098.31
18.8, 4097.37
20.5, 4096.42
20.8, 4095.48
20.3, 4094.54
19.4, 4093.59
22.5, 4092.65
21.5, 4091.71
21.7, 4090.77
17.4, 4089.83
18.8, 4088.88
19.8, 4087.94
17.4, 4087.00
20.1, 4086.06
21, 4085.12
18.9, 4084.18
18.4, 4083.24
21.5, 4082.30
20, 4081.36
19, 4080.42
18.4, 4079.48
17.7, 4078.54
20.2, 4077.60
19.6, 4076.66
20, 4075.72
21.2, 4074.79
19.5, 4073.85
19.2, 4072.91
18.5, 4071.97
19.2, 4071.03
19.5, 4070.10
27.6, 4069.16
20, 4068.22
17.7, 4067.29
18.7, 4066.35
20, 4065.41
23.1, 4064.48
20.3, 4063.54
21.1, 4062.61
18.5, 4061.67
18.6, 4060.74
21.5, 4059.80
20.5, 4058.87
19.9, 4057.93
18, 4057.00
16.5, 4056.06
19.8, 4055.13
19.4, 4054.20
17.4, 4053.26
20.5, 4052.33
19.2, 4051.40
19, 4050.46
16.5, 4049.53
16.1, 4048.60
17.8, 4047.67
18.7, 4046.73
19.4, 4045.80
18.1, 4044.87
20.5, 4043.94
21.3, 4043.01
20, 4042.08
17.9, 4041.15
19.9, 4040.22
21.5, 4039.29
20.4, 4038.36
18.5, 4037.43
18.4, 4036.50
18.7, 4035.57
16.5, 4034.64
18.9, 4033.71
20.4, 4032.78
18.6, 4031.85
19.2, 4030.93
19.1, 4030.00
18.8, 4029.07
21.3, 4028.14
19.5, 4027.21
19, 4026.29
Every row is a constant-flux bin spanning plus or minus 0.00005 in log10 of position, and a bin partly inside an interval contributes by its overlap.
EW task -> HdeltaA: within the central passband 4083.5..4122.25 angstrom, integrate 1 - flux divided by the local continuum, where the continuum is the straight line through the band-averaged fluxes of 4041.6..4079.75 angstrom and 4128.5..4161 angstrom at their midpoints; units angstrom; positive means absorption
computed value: -1.1 angstrom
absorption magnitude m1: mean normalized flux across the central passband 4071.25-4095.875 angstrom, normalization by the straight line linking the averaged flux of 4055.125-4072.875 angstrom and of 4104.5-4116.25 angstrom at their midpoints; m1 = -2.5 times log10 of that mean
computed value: 0.03 mag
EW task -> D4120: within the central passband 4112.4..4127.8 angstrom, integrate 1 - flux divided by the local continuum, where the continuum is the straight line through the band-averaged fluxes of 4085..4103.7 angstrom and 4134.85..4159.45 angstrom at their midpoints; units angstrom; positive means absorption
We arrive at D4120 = -0.48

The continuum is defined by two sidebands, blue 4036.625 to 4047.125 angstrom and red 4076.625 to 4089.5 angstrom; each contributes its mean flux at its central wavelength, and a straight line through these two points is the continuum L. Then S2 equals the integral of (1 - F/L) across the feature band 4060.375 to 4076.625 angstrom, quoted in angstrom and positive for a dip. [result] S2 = -0.6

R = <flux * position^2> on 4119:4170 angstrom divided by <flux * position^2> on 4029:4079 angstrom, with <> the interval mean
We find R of 1.04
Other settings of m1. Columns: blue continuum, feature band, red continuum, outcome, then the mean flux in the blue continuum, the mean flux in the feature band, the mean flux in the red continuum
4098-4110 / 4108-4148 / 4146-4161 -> 0.00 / 19.9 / 19.7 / 19.5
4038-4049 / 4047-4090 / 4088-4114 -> 0.01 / 19.3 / 19.4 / 20.1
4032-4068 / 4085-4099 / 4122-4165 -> -0.03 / 19.2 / 19.9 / 19.5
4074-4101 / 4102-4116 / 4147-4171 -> -0.04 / 19.7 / 20.4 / 19.5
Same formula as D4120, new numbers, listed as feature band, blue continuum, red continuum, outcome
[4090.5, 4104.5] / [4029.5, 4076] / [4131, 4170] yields -0.4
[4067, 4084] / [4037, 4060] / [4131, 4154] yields -0.6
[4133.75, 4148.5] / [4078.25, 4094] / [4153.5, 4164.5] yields 0.2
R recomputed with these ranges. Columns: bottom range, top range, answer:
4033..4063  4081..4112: 1.07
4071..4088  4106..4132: 1.05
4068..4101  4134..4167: 1.01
